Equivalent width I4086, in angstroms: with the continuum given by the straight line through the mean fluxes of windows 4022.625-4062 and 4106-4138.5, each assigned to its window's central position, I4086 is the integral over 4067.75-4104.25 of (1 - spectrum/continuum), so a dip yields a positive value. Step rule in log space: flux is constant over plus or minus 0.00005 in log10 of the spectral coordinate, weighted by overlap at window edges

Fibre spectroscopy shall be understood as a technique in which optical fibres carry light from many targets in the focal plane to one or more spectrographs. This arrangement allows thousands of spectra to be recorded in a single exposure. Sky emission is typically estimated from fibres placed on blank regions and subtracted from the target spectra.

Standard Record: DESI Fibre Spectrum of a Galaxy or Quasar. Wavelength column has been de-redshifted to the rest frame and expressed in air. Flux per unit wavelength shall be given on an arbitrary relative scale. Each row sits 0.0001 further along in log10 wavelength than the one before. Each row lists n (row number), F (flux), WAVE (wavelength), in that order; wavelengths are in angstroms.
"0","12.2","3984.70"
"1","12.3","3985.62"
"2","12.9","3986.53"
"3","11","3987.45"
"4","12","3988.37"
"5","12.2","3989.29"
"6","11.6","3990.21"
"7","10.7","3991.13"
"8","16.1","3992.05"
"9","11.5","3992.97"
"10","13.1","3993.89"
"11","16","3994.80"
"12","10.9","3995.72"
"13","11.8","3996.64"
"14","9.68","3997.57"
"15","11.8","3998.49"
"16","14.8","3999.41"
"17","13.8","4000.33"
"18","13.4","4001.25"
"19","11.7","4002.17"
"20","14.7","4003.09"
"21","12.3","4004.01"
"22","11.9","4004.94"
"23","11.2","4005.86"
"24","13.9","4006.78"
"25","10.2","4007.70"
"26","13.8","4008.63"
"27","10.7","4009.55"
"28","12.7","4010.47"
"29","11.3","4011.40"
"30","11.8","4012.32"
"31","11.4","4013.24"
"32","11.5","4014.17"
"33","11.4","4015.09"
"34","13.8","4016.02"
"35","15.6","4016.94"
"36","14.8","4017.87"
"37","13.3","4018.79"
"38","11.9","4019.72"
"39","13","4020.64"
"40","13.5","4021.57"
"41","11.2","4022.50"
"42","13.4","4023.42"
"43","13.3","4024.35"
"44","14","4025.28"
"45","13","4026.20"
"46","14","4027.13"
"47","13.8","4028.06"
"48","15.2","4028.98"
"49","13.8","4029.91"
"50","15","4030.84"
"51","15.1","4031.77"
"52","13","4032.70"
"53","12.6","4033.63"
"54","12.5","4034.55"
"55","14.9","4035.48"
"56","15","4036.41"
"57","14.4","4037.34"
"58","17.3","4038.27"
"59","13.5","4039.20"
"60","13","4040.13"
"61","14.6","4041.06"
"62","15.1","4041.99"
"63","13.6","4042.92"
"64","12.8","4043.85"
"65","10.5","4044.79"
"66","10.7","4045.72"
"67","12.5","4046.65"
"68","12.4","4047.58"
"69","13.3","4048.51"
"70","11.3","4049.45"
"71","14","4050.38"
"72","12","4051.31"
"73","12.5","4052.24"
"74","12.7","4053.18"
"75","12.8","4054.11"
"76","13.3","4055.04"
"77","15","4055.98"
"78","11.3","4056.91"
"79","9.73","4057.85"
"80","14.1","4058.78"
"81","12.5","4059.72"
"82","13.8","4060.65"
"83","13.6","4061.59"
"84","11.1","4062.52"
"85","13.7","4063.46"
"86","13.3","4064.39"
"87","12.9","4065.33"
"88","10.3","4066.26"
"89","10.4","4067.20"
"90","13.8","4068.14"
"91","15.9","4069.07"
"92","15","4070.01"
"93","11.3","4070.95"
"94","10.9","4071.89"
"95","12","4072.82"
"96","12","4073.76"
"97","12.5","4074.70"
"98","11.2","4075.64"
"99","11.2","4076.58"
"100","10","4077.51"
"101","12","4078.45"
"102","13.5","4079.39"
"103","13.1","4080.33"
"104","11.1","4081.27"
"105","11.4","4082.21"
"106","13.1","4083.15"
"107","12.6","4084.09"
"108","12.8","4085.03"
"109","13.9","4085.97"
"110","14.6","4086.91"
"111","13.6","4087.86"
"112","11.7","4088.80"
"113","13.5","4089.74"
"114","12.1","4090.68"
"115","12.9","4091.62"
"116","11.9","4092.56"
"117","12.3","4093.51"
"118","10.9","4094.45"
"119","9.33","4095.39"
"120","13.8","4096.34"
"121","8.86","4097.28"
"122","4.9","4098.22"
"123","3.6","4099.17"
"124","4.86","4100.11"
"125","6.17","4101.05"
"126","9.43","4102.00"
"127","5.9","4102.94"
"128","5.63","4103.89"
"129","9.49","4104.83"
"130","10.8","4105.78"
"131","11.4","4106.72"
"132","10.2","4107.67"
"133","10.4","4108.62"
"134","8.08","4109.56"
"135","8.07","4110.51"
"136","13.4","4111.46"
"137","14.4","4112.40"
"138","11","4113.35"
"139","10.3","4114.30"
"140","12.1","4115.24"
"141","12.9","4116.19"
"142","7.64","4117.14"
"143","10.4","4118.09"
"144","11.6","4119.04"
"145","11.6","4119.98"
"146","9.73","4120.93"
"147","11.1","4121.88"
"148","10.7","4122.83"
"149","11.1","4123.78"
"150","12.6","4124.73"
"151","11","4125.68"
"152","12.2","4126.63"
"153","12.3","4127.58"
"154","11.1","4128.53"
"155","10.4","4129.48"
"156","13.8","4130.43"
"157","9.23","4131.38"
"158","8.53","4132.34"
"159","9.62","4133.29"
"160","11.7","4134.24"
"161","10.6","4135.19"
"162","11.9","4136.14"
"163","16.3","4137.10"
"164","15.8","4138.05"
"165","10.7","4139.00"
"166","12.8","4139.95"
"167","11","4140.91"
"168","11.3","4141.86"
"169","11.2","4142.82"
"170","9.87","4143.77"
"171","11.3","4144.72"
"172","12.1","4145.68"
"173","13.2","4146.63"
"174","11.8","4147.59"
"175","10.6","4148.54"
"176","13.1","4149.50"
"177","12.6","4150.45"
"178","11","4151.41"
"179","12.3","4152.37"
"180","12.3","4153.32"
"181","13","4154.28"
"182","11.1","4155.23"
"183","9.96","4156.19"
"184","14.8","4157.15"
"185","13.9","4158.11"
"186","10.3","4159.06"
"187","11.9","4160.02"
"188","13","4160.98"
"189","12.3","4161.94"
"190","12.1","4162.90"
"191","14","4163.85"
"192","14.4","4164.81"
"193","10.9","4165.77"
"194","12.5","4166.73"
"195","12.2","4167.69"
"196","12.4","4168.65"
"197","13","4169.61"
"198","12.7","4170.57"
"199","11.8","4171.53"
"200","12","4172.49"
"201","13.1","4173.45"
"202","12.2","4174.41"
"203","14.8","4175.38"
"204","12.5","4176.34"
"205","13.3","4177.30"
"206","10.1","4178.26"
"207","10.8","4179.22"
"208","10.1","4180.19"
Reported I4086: 3.2 angstroms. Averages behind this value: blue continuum 13.3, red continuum 11.3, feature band 11.2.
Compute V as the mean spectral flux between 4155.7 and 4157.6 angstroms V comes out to 12.3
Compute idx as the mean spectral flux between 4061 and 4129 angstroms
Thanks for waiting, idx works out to 11.2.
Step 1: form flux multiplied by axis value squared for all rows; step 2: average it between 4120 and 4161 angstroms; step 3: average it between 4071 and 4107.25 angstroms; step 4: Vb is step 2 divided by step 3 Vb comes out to 1.11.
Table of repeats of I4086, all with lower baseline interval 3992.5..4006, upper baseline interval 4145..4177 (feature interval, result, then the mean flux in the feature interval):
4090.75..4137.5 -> 7.8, 10.4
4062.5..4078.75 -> 0.4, 12.2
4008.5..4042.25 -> -2.4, 13.5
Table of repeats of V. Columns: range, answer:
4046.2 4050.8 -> 12.7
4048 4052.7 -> 12.6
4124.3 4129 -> 11.8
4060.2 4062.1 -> 13.6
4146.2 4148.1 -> 12.4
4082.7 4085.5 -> 12.8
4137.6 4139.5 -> 13.3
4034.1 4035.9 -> 13.7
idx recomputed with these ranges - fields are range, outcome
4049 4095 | 12.5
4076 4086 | 12.2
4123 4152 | 11.7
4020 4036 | 13.6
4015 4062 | 13.3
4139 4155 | 11.8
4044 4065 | 12.6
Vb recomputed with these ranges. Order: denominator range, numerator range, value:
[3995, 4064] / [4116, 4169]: 0.96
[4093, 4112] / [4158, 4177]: 1.46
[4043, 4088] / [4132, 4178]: 1.02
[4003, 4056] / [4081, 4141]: 0.87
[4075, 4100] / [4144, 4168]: 1.11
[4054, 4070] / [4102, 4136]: 0.85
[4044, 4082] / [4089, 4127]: 0.84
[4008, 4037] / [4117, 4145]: 0.91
